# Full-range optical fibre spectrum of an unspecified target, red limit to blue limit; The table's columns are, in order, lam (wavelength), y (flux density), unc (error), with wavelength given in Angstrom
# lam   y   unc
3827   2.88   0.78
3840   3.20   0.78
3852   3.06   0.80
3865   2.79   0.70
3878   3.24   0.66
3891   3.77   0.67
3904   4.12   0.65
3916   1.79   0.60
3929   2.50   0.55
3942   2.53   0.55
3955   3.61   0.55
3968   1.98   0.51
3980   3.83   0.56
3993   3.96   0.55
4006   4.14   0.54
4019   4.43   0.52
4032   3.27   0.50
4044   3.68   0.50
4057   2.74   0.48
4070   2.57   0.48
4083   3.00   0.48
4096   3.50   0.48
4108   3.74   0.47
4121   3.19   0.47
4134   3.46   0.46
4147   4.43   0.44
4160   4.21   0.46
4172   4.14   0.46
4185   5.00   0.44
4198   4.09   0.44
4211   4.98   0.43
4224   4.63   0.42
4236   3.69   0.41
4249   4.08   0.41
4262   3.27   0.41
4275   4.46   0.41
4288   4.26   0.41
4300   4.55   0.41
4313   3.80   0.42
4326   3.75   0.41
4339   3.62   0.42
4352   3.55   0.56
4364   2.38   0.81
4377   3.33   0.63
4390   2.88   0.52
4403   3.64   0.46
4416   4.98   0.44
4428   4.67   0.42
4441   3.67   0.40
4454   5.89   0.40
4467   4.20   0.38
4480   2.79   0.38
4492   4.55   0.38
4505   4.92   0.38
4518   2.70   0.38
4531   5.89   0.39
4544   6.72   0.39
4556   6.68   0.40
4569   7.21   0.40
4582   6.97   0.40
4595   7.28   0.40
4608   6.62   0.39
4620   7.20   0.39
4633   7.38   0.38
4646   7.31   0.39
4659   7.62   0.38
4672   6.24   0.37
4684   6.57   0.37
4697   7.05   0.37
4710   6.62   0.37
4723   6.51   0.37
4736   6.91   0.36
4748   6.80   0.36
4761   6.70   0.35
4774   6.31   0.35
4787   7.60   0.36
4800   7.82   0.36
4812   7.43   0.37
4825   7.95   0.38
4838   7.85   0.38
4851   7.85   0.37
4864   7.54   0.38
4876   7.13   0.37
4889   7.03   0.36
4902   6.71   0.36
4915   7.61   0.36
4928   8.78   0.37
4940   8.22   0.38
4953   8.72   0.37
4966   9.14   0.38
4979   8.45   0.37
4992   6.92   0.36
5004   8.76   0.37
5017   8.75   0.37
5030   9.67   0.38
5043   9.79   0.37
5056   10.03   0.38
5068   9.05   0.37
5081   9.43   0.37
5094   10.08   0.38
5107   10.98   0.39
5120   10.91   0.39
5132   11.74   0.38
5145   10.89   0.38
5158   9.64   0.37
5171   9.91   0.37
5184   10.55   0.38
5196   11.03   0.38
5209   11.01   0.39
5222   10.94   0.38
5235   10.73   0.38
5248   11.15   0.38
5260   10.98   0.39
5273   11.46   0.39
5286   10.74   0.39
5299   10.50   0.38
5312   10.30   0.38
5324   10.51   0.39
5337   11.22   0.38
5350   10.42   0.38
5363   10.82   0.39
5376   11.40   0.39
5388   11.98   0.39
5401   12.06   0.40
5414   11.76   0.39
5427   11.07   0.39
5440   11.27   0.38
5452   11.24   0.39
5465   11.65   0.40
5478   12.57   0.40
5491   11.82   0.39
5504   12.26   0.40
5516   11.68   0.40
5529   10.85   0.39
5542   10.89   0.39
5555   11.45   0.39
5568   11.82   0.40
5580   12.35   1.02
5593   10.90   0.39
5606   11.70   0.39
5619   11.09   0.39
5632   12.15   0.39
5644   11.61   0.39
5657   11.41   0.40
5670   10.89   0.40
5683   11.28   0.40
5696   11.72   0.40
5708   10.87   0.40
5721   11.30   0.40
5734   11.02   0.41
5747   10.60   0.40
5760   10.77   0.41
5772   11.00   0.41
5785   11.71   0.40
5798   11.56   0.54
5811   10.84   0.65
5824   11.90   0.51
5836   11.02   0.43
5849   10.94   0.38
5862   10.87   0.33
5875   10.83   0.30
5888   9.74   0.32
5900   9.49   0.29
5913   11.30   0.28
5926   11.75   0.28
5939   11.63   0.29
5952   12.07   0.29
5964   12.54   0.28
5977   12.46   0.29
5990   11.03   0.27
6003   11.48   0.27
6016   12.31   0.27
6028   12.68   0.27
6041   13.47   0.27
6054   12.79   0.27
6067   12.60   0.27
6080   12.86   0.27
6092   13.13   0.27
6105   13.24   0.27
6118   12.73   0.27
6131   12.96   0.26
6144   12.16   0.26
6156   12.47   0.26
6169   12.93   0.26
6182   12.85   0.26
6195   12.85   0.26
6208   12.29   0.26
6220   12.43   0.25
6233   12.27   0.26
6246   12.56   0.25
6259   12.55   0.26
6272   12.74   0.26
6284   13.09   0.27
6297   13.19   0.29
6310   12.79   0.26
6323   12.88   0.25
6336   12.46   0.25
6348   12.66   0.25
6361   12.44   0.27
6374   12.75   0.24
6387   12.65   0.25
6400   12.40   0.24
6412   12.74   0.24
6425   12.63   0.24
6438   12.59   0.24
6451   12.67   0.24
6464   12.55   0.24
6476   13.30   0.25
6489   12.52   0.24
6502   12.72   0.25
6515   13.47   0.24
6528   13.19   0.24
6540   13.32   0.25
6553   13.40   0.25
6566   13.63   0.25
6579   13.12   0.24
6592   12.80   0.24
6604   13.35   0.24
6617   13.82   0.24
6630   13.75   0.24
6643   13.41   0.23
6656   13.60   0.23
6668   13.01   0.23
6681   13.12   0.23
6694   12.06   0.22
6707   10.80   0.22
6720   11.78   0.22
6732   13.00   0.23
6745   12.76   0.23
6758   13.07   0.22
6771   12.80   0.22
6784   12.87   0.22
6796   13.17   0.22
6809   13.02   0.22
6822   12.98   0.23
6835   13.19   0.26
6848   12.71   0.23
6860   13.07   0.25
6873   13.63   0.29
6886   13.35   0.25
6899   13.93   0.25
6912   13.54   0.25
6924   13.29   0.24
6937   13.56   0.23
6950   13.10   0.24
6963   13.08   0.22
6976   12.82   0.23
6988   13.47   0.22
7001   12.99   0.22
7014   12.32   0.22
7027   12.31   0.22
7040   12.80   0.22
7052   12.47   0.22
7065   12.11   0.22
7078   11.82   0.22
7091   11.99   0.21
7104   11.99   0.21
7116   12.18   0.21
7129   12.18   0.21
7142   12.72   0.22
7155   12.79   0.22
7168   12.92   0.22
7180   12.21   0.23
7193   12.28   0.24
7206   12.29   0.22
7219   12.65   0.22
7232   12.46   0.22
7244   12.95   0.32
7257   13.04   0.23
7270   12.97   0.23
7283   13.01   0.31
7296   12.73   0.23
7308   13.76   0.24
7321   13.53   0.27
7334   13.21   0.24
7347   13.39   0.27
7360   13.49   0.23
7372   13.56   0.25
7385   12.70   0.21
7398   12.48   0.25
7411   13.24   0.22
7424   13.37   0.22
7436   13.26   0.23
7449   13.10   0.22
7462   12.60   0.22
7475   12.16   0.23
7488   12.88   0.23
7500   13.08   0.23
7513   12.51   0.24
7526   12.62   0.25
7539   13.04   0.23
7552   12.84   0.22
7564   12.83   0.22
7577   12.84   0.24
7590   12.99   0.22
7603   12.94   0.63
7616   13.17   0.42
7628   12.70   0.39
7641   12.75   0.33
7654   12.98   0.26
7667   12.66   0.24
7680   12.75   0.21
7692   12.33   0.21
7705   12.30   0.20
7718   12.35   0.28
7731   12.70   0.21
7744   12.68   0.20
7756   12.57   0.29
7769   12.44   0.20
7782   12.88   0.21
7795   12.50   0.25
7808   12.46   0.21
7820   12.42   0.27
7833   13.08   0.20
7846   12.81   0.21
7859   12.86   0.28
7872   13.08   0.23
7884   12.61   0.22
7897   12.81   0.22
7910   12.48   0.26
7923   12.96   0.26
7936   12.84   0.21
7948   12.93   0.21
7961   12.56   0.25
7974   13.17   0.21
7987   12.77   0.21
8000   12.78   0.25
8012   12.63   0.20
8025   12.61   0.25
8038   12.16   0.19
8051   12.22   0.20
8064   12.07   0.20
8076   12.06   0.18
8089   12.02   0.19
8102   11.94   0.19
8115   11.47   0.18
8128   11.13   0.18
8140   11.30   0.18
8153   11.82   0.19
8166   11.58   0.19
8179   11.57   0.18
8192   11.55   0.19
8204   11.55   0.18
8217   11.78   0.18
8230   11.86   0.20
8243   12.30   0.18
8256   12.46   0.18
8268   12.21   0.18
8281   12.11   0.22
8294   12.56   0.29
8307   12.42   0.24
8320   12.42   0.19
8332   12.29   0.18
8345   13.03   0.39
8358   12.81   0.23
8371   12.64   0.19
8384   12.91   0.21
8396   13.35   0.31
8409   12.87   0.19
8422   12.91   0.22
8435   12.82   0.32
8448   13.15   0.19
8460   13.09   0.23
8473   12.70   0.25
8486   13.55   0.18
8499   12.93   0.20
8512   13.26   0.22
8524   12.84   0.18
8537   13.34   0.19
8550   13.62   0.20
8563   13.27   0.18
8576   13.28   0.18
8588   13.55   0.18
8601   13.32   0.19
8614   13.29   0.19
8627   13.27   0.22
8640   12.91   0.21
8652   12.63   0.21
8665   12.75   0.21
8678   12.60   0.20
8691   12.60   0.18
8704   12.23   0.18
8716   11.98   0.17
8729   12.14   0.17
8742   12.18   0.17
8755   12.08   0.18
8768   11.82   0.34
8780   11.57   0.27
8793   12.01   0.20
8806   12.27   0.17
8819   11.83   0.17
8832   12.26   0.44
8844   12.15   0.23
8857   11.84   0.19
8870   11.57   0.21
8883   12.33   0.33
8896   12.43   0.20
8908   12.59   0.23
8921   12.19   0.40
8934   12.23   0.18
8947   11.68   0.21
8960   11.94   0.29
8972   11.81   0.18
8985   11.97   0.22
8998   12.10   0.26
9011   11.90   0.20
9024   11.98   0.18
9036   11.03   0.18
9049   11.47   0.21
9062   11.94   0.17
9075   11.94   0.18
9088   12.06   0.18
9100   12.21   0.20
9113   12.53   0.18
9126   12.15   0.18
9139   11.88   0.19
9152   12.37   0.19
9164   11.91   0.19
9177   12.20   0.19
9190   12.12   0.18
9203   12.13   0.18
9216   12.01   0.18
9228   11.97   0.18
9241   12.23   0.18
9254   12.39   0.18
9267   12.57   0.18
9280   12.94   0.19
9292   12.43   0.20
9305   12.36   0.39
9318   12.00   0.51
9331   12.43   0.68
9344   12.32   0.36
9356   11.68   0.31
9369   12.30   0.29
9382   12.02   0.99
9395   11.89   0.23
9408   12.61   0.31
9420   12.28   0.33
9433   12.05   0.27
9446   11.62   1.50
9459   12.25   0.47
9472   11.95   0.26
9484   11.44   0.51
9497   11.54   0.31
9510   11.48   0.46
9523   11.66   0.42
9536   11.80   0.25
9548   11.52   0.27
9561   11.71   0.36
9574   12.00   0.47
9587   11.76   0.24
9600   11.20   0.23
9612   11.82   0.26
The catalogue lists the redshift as 0.138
